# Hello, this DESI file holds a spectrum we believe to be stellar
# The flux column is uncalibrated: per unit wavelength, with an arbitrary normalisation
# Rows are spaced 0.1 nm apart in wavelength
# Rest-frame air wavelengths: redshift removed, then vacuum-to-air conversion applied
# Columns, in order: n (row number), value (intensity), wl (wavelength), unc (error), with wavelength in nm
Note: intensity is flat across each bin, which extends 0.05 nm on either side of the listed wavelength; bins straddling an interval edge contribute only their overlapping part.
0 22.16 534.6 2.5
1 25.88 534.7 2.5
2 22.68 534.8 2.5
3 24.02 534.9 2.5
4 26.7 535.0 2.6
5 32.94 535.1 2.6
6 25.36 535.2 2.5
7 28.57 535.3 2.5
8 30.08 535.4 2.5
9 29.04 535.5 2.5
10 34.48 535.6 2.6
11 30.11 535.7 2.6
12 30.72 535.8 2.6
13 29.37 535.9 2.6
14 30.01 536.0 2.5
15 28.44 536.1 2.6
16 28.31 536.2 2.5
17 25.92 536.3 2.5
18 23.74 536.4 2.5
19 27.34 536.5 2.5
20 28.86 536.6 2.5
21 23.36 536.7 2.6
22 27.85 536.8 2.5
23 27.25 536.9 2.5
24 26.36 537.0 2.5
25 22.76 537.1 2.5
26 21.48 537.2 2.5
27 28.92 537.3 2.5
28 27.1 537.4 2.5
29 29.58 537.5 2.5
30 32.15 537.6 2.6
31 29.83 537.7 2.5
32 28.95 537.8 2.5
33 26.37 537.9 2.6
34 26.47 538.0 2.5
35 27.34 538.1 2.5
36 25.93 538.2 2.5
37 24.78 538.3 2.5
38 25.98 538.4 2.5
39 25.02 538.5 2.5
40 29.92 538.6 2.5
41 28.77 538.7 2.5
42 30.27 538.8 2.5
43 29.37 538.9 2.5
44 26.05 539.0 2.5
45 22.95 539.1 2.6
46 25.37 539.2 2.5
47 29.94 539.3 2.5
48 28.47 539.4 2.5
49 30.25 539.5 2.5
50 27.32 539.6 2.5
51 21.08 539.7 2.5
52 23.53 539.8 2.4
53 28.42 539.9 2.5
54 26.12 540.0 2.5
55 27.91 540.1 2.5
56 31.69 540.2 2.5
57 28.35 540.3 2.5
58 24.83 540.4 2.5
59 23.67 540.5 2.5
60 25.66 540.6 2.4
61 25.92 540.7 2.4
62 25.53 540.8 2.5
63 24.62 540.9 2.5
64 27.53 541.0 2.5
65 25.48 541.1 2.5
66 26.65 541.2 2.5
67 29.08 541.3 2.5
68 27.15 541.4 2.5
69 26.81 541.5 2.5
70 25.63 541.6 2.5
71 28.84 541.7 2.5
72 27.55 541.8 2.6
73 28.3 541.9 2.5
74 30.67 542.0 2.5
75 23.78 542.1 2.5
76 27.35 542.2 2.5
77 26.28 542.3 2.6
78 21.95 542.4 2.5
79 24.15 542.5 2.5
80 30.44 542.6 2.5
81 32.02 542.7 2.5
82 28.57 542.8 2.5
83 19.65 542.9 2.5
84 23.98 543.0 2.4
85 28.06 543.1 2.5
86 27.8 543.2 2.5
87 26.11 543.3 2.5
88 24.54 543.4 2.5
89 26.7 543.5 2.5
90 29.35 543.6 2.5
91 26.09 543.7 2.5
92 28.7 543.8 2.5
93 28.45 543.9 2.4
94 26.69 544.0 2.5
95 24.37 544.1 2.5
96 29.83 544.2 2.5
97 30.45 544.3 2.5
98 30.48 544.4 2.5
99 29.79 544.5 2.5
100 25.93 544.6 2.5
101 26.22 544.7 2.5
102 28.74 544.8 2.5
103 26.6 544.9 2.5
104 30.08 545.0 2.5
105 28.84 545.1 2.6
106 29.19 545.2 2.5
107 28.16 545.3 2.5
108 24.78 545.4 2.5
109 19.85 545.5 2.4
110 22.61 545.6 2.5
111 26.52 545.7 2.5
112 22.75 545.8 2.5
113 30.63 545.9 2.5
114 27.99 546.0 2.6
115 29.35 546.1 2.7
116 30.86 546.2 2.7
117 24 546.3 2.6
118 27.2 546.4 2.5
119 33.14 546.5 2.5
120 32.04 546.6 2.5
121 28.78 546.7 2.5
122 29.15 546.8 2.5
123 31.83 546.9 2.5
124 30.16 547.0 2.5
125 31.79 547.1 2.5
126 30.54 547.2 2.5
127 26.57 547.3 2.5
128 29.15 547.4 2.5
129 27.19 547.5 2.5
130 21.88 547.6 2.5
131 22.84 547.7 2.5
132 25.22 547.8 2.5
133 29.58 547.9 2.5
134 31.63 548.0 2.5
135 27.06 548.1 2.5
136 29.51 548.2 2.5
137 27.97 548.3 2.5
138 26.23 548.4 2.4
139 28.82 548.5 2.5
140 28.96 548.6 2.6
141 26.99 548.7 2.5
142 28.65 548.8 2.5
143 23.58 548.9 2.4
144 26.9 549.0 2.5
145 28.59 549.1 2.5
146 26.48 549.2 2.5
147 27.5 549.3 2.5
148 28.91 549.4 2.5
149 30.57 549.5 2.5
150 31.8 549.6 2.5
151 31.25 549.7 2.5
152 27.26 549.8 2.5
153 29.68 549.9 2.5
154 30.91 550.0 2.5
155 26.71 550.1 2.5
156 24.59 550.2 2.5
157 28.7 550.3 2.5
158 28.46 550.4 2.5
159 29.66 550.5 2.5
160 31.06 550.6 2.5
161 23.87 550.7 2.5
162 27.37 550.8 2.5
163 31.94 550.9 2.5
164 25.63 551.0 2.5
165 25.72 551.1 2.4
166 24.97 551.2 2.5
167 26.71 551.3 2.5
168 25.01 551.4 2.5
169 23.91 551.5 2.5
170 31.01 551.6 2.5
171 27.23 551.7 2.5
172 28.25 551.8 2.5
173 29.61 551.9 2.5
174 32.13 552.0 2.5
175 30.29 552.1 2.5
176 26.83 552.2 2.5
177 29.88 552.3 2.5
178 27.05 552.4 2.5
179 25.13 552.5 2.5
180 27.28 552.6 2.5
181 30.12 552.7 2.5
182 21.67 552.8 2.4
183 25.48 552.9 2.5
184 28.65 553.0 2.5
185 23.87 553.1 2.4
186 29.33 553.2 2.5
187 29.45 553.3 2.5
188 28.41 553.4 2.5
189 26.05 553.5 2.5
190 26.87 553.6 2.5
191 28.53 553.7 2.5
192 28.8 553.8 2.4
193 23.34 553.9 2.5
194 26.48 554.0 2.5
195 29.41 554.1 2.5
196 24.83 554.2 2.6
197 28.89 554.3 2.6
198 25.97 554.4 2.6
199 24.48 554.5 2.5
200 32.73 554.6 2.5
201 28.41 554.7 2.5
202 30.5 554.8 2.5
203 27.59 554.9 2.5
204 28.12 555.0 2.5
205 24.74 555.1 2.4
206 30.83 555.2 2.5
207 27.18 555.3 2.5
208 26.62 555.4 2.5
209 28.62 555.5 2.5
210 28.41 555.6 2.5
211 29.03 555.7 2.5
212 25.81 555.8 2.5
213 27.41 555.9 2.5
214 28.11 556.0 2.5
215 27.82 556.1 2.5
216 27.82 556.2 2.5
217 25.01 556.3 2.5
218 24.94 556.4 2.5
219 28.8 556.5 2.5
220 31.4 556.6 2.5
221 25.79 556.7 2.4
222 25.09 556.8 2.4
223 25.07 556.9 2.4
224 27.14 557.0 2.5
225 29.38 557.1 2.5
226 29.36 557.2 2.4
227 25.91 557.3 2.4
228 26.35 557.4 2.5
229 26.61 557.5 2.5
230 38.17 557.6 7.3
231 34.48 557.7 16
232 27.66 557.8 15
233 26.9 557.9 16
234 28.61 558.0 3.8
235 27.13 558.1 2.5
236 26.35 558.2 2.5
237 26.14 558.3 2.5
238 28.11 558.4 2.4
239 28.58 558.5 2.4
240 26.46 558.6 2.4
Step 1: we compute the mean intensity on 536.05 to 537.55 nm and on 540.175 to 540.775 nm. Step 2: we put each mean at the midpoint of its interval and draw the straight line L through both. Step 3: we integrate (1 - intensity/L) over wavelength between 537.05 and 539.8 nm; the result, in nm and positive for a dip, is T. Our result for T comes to -0.06 nm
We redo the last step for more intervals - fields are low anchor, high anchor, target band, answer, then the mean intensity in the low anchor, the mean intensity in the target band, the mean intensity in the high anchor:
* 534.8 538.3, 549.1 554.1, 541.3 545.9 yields 0.128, 27.7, 27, 27.8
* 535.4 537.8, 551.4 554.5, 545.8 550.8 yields -0.139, 28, 28.3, 27.4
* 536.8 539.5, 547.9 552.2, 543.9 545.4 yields -0.021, 27.3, 28.1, 28.1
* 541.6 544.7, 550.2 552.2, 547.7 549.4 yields 0.001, 27.2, 27.6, 27.9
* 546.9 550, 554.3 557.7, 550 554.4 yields 0.101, 28.2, 27.4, 28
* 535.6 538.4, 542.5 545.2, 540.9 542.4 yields 0.033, 27.5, 27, 27.6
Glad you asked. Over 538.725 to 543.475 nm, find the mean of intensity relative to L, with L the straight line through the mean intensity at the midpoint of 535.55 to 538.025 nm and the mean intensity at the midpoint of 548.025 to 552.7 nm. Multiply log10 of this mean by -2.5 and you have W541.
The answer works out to 0.05 mag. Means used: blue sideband 27.8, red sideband 28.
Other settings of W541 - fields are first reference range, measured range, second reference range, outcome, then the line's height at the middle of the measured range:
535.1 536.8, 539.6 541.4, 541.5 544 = 0.04 mag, 27.4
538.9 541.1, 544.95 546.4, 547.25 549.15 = 0.01 mag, 27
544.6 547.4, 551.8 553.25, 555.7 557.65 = 0.01 mag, 27.9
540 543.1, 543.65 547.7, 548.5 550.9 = -0.01 mag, 27.5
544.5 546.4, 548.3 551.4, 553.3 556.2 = -0.02 mag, 27.3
